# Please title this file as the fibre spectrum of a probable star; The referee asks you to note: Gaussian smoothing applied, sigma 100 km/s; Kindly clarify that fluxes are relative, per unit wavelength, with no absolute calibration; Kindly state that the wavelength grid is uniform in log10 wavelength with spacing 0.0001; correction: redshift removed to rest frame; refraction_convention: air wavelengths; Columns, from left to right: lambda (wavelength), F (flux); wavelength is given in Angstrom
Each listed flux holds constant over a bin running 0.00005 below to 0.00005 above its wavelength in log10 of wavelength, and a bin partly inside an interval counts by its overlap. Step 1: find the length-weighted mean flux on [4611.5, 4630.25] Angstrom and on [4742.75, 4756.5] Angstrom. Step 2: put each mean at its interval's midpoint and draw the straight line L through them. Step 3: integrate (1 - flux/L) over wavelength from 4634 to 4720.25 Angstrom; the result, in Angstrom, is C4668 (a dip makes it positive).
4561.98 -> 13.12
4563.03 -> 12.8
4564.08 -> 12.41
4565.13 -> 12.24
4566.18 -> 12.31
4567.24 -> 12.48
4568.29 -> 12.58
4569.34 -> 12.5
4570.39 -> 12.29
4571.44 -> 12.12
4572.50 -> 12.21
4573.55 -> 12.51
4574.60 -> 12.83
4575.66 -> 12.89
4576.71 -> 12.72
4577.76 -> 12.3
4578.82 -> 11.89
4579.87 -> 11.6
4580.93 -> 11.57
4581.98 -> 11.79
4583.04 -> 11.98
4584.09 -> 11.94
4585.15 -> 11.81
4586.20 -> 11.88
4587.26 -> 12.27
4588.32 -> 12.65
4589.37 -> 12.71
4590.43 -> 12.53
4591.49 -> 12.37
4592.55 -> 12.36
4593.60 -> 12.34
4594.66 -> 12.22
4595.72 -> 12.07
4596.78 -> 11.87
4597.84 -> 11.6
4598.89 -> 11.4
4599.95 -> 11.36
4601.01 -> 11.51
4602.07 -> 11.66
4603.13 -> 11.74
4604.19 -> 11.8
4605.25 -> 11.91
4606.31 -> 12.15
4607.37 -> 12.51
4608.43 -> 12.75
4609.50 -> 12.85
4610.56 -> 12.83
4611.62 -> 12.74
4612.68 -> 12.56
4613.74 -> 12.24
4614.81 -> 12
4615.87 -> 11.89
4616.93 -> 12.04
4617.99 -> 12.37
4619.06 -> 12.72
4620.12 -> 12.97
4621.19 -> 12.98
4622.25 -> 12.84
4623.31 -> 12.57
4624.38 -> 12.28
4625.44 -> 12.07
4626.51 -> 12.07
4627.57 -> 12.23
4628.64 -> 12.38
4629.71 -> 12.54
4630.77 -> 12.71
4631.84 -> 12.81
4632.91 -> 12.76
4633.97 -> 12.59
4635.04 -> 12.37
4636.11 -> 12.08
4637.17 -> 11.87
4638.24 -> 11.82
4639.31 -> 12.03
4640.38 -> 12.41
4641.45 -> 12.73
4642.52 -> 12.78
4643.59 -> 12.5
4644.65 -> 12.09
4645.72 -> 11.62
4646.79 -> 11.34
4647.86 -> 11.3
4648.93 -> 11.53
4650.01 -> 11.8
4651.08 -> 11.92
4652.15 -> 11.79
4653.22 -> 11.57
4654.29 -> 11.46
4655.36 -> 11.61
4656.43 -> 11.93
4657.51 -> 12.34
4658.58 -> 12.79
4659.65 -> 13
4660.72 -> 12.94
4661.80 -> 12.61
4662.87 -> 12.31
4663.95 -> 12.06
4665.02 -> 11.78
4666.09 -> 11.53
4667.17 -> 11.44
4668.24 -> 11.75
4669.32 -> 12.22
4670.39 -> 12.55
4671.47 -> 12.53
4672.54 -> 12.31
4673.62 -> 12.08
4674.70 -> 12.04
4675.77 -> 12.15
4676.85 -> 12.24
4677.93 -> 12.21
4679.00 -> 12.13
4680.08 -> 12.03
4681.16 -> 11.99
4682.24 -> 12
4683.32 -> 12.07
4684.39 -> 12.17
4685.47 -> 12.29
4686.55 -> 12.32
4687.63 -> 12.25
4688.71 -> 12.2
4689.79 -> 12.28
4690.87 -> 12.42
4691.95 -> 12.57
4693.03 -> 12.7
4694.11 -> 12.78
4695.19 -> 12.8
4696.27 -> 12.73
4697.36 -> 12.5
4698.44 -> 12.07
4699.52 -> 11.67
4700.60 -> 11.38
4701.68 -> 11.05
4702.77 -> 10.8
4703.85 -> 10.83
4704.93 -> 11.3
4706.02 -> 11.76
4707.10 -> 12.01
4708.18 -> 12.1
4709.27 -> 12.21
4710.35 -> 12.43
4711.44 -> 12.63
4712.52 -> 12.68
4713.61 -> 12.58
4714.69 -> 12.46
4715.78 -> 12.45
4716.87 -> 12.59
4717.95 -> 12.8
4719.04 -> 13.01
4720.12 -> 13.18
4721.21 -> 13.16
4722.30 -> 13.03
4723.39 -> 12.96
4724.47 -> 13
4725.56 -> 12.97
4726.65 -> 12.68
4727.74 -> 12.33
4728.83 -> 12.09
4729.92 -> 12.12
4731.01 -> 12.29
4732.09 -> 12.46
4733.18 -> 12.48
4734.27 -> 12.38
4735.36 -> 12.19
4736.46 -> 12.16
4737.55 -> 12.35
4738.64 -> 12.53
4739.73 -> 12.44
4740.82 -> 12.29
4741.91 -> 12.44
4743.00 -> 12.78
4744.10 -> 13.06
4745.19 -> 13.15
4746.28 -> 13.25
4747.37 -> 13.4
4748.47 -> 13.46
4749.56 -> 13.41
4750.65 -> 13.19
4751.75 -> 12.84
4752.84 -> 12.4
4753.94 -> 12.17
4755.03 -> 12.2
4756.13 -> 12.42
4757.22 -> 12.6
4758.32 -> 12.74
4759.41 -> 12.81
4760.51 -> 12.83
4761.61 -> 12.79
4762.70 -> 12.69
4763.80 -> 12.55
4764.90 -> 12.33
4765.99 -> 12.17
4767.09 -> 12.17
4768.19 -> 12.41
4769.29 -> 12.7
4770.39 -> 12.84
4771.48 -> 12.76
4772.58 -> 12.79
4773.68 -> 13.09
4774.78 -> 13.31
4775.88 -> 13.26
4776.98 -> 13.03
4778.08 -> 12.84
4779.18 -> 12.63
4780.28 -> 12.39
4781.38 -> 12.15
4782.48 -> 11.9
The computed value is 3.3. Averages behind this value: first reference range 12.4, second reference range 12.9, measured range 12.1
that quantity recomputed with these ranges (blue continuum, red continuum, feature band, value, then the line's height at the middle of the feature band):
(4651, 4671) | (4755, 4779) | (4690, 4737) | 0.20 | 12.4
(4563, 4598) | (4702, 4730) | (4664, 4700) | 0.42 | 12.3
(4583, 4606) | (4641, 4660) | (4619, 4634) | -0.70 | 12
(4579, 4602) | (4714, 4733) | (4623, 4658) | 0.37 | 12.2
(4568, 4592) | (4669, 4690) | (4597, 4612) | 0.24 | 12.2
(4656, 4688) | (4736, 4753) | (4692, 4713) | 0.73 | 12.5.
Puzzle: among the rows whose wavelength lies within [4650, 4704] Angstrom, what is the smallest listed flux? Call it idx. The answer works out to 10.8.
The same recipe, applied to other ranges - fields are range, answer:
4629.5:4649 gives 11.3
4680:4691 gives 11.99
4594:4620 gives 11.36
